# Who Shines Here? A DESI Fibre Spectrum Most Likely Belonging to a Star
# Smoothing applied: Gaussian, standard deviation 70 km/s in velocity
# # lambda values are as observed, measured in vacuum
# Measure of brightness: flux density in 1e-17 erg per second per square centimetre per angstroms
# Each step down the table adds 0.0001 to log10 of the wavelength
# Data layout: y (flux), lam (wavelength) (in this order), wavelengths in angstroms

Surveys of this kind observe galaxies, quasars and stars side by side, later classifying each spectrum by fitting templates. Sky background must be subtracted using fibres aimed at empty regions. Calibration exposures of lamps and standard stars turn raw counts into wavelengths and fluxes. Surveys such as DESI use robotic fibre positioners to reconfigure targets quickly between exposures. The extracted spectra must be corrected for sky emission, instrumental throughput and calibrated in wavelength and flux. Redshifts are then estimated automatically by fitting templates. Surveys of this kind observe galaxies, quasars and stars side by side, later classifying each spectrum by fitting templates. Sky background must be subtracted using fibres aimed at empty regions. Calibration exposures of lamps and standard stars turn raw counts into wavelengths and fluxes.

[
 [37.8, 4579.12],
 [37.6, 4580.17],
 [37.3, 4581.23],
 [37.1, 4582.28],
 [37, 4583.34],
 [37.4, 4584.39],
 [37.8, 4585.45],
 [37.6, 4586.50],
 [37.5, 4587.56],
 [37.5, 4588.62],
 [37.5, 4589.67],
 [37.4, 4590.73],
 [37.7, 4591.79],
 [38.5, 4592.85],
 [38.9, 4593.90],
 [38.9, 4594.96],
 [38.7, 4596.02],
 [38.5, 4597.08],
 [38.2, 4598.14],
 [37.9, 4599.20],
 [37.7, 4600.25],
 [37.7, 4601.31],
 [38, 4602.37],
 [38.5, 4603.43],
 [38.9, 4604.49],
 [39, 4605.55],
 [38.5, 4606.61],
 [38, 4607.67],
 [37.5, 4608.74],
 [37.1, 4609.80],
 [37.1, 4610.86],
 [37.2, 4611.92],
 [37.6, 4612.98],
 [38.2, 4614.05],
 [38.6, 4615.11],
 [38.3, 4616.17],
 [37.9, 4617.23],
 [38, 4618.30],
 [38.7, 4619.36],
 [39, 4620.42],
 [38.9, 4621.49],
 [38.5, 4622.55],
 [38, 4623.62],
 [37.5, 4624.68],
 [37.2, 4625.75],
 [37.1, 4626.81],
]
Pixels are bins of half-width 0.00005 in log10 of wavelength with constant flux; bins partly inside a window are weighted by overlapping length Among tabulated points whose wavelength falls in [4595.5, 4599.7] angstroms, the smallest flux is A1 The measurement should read 37.9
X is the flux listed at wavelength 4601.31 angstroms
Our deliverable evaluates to 37.7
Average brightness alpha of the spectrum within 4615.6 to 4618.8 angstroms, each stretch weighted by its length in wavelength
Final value 38.1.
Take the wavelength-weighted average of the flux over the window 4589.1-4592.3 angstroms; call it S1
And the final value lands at 37.5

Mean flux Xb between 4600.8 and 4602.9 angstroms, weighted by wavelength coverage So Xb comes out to 37.8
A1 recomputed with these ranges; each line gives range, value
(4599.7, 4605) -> 37.7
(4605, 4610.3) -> 37.1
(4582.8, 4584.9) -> 37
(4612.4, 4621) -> 37.6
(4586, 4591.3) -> 37.4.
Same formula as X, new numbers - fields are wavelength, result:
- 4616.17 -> 38.3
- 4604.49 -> 38.9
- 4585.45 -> 37.8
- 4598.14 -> 38.2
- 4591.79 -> 37.7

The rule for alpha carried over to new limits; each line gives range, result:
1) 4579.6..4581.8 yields 37.5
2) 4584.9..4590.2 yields 37.6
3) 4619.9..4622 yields 38.8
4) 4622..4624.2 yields 38.3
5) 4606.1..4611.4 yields 37.6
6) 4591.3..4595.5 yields 38.5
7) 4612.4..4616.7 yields 38.2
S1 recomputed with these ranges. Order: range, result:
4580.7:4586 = 37.4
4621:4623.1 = 38.7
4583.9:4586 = 37.6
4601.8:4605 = 38.4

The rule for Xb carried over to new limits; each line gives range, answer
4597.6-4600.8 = 38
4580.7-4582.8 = 37.2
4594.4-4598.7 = 38.5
